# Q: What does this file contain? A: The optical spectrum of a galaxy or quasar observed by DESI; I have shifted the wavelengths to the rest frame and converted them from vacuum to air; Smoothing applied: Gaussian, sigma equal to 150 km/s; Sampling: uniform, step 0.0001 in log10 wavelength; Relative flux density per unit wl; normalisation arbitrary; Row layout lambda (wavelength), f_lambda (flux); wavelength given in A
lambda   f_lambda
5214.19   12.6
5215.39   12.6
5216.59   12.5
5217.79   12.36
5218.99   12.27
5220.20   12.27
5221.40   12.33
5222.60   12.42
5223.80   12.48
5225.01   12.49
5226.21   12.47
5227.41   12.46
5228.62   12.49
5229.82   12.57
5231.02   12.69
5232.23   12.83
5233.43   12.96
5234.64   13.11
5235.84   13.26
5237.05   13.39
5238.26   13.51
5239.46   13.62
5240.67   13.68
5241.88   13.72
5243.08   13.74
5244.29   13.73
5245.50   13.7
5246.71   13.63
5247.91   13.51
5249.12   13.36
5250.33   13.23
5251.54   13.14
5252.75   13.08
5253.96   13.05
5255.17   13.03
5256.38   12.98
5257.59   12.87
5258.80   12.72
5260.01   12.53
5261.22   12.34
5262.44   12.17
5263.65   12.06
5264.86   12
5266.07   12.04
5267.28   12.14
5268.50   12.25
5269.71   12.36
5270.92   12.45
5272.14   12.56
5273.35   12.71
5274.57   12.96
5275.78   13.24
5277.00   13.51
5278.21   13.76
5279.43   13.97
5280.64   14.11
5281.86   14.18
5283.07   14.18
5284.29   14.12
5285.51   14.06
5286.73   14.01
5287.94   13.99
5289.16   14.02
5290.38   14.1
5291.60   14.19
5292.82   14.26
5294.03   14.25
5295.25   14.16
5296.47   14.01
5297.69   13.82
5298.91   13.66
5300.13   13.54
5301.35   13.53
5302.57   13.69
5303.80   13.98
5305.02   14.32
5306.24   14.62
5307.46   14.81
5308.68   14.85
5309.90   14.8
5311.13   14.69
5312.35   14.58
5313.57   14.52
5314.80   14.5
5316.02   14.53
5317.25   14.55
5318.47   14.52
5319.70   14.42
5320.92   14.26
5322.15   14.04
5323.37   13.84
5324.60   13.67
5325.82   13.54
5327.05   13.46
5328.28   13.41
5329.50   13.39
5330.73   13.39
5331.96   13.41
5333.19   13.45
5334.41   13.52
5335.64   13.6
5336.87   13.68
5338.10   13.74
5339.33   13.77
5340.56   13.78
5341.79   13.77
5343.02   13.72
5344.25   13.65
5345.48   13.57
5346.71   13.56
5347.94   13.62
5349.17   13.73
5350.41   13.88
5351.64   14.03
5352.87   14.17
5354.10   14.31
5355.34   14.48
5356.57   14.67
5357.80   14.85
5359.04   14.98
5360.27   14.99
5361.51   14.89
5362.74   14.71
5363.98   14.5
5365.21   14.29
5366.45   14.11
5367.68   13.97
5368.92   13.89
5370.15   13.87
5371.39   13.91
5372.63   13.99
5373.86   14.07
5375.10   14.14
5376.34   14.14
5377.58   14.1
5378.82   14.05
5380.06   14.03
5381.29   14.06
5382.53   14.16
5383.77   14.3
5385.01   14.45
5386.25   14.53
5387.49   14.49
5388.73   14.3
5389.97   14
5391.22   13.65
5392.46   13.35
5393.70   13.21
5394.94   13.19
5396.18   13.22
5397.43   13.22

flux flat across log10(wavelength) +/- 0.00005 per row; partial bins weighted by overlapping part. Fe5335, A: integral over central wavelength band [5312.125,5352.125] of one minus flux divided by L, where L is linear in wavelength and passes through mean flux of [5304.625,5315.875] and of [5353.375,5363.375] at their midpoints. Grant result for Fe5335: 2.3 A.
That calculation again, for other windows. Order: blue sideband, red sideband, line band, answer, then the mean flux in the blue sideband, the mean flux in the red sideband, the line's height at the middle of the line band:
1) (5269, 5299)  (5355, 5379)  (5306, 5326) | -0.7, 13.7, 14.3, 13.9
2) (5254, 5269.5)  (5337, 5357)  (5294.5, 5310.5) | -1.2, 12.4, 13.9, 13.1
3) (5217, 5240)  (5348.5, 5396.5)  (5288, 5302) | -0.6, 12.7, 14.2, 13.4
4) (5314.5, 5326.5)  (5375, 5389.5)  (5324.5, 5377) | 0.9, 14.2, 14.2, 14.2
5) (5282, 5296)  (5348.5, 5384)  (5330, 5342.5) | 0.5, 14.1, 14.2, 14.2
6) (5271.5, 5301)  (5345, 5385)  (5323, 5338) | 0.5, 13.8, 14.2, 14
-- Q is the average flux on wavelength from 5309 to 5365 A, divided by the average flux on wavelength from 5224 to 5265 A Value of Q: 1.1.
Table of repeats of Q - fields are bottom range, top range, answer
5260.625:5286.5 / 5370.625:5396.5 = 1.07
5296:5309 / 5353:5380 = 1.02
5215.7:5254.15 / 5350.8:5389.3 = 1.10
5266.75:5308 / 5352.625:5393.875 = 1.04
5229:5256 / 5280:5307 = 1.06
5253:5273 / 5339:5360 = 1.13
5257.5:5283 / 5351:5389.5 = 1.11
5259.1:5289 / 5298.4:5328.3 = 1.08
